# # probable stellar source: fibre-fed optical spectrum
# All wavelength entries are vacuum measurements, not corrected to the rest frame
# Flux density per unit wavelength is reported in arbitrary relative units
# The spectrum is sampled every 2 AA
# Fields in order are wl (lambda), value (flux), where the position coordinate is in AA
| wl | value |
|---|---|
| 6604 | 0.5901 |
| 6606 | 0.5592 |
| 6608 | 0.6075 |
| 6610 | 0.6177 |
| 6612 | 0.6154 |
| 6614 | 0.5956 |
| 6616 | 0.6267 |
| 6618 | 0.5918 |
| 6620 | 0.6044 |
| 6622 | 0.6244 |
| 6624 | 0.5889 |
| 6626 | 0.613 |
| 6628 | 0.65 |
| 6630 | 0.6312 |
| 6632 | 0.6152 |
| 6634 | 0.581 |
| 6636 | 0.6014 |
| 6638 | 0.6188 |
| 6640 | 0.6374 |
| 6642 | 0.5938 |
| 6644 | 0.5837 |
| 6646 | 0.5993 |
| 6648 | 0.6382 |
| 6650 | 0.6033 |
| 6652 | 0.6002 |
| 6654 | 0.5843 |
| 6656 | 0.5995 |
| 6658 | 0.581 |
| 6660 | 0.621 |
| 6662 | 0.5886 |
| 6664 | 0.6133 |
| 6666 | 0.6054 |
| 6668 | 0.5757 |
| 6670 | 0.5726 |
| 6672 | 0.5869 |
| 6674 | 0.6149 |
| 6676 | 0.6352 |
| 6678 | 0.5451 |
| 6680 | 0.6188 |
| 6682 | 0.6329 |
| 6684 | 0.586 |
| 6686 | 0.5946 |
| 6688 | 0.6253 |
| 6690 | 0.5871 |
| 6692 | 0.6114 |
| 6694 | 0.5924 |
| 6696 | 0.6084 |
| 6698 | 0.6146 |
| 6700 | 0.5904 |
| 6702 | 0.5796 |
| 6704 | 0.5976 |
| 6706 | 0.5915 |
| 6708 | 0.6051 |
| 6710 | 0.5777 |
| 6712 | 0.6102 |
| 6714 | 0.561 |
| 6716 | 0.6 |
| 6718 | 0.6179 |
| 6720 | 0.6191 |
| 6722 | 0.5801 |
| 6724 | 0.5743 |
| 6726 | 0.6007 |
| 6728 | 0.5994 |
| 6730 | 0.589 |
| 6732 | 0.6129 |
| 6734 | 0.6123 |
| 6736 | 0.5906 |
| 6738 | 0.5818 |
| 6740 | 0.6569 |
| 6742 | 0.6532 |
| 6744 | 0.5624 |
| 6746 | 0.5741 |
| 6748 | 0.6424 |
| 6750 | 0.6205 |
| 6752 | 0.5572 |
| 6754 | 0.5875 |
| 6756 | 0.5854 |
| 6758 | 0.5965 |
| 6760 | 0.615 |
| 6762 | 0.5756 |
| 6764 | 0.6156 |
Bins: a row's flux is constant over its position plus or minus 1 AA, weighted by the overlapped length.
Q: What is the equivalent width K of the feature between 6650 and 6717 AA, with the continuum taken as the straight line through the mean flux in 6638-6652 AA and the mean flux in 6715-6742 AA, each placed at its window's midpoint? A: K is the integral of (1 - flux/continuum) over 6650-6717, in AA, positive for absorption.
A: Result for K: 1.1 AA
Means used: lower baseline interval 0.609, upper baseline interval 0.605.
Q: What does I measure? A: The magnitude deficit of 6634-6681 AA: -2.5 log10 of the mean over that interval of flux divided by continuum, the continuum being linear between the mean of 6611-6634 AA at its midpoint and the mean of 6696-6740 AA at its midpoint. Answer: 0.01 mag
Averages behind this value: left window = 0.613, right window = 0.597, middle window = 0.6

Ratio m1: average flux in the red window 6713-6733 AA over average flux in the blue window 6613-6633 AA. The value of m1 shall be 0.97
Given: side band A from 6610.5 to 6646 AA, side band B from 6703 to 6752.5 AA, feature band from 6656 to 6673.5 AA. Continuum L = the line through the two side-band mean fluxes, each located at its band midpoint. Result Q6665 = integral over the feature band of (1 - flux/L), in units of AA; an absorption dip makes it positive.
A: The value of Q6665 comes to 0.35 AA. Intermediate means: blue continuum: 0.61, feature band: 0.594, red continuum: 0.6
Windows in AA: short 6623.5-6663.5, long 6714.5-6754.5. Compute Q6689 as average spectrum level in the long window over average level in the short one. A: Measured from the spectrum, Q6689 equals 0.99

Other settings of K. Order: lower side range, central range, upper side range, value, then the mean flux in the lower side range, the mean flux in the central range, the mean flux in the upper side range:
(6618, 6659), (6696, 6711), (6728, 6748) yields 0.3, 0.607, 0.595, 0.605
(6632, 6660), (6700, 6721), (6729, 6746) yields 0.3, 0.603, 0.596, 0.605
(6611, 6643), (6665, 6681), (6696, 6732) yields 0.2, 0.612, 0.594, 0.595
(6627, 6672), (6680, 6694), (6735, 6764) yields -0.1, 0.604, 0.606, 0.6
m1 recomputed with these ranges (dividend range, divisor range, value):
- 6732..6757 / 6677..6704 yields 1.01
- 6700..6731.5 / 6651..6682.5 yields 0.99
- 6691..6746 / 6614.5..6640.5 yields 0.98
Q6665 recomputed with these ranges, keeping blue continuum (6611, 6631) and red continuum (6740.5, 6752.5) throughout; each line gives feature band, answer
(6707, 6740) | 0.53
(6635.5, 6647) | 0.13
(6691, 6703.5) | 0.20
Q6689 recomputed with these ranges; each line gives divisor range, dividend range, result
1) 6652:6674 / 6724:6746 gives 1.01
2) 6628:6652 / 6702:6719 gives 0.97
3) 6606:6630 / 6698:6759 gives 0.98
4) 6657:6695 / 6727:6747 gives 1.01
